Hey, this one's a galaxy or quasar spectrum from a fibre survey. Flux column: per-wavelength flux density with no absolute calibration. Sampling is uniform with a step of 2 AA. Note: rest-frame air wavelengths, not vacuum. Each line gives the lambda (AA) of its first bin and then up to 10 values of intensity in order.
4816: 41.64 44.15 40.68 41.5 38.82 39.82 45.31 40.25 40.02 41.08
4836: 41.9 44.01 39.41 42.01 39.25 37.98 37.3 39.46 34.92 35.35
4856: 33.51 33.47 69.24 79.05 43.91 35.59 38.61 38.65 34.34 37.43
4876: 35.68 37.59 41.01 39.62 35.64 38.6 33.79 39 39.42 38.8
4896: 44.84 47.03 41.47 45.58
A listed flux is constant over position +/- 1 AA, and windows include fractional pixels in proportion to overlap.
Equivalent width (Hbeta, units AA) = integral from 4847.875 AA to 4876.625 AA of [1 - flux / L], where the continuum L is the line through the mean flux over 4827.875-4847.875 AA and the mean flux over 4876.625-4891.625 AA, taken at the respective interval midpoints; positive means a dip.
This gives -2.0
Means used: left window 40.8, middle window 42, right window 37.9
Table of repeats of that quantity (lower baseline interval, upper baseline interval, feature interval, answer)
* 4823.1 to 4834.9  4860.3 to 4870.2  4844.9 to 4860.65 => 2.4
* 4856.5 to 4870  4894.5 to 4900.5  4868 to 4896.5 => 5.0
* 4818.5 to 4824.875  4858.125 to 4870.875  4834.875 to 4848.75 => 1.4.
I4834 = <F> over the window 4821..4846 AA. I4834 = 41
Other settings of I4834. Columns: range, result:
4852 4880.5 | 42.2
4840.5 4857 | 37.5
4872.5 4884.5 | 37.8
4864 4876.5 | 37.3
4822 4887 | 40.9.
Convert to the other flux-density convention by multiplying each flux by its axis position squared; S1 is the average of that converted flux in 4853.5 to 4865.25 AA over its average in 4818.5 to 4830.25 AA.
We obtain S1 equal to 1.22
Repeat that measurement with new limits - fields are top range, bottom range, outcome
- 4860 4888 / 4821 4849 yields 1.05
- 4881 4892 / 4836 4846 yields 0.93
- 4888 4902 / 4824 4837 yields 1.03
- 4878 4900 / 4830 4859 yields 1.05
